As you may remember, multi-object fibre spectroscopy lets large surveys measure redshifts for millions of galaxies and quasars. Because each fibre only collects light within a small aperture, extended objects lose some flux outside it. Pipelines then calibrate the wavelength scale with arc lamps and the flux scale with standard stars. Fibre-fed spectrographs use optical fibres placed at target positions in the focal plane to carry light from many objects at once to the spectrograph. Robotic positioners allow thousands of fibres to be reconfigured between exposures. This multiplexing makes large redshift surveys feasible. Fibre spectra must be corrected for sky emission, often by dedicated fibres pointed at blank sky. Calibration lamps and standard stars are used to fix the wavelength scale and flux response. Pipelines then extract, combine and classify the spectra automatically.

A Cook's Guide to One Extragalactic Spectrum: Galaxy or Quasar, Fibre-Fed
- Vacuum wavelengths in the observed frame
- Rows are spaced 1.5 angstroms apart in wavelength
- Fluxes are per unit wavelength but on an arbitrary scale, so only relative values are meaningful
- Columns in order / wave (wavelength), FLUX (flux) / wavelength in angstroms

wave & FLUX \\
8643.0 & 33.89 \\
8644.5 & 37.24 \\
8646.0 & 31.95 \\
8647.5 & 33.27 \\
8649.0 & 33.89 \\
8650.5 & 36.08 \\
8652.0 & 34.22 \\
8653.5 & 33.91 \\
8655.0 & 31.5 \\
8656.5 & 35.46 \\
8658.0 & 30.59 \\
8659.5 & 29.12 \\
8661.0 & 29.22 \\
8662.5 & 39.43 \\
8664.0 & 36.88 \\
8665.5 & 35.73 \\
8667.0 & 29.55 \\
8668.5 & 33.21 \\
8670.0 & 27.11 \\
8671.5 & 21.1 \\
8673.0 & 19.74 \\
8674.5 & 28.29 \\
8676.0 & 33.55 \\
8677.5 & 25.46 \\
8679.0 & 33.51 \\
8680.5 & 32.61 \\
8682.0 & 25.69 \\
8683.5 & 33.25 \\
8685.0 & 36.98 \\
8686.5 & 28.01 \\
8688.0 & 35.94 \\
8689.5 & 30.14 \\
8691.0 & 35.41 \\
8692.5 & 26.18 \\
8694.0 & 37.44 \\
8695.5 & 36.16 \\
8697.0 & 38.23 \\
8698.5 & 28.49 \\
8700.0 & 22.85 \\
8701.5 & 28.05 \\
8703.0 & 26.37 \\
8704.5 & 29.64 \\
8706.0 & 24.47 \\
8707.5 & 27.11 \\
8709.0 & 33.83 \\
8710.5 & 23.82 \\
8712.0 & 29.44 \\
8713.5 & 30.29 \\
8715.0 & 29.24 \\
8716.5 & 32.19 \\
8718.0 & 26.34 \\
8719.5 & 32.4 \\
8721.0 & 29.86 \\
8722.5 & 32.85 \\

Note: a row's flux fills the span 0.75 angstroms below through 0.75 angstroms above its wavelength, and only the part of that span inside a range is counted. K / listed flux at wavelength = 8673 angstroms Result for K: 19.74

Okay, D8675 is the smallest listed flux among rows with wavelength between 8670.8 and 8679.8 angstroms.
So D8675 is 19.74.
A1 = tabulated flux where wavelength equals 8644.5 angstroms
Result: 37.24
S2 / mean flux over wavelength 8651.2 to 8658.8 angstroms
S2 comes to 33.1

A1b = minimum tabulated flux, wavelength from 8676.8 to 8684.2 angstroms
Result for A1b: 25.46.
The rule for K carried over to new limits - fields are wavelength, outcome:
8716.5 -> 32.19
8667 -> 29.55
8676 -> 33.55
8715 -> 29.24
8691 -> 35.41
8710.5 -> 23.82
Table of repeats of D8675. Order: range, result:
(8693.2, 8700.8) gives 22.85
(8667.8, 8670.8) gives 27.11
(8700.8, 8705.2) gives 26.37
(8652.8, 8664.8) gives 29.12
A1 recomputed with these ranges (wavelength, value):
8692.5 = 26.18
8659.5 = 29.12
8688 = 35.94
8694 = 37.44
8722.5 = 32.85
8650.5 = 36.08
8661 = 29.22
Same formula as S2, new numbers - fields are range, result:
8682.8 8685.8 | 35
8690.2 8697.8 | 34.6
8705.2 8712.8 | 27.8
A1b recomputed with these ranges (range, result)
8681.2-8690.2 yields 25.69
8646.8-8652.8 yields 33.27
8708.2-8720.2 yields 23.82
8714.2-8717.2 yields 29.24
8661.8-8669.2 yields 29.55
